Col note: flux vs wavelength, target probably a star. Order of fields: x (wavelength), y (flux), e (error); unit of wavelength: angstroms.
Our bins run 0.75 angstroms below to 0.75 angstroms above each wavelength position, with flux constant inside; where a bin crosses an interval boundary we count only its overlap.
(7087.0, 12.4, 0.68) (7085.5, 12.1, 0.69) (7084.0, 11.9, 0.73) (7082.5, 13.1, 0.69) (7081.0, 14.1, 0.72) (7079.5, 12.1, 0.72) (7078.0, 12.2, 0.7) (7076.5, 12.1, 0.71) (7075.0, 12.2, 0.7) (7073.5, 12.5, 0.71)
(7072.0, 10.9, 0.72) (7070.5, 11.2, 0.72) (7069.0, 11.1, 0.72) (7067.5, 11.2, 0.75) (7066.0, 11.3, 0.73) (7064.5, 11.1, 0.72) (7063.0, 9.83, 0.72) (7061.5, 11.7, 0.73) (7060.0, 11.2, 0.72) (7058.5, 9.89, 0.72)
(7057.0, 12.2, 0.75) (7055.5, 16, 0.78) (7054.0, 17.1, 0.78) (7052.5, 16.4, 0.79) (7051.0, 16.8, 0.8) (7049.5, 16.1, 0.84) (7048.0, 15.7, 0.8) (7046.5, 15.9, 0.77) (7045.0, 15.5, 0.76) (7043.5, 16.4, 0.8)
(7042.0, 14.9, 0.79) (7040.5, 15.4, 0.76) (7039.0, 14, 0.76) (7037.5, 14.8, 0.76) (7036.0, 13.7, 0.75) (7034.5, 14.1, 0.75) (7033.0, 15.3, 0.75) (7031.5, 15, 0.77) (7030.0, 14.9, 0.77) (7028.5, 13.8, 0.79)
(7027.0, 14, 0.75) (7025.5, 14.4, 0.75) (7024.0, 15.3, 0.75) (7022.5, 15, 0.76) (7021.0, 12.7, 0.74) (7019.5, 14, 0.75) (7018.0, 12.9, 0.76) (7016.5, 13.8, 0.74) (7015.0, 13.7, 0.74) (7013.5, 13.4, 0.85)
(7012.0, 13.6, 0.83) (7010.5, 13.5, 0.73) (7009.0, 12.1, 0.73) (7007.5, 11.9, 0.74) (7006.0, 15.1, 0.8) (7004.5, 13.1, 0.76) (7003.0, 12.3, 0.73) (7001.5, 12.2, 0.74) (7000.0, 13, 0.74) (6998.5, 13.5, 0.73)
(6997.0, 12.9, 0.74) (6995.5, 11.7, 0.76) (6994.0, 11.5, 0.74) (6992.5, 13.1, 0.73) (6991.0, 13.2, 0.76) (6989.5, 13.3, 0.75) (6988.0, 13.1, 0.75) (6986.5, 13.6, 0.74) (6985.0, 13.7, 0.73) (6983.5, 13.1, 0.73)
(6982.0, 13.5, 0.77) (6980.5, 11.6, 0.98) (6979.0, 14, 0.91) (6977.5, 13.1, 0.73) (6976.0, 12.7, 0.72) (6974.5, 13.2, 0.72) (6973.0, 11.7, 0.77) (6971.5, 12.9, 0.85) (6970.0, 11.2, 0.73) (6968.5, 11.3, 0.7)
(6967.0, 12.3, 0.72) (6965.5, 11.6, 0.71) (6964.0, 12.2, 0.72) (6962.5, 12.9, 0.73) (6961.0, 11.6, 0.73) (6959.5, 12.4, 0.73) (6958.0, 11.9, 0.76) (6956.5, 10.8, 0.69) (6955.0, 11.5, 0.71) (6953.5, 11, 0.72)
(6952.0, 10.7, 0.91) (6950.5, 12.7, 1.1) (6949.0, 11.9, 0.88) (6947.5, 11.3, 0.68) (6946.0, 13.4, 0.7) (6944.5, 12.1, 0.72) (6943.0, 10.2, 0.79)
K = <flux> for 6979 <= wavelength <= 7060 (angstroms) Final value 13.9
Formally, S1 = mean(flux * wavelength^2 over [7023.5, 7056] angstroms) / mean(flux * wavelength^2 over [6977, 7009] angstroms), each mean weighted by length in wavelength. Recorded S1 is 1.19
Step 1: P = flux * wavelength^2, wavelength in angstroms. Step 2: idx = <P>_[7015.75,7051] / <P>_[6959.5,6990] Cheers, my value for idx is 1.2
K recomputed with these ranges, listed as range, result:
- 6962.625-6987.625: 12.6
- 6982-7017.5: 13.1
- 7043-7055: 16.2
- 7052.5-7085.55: 12.2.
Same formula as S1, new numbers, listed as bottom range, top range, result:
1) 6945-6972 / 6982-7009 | 1.10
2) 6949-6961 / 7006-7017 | 1.16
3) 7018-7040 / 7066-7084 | 0.85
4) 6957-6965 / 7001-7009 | 1.07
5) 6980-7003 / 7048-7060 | 1.17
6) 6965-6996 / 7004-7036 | 1.11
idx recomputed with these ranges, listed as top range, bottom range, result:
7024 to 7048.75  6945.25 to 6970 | 1.29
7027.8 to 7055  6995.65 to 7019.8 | 1.18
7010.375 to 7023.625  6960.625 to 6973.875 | 1.16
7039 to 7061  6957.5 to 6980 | 1.24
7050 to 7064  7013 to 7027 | 0.98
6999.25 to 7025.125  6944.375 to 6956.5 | 1.16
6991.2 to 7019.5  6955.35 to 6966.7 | 1.10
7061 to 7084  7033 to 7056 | 0.77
